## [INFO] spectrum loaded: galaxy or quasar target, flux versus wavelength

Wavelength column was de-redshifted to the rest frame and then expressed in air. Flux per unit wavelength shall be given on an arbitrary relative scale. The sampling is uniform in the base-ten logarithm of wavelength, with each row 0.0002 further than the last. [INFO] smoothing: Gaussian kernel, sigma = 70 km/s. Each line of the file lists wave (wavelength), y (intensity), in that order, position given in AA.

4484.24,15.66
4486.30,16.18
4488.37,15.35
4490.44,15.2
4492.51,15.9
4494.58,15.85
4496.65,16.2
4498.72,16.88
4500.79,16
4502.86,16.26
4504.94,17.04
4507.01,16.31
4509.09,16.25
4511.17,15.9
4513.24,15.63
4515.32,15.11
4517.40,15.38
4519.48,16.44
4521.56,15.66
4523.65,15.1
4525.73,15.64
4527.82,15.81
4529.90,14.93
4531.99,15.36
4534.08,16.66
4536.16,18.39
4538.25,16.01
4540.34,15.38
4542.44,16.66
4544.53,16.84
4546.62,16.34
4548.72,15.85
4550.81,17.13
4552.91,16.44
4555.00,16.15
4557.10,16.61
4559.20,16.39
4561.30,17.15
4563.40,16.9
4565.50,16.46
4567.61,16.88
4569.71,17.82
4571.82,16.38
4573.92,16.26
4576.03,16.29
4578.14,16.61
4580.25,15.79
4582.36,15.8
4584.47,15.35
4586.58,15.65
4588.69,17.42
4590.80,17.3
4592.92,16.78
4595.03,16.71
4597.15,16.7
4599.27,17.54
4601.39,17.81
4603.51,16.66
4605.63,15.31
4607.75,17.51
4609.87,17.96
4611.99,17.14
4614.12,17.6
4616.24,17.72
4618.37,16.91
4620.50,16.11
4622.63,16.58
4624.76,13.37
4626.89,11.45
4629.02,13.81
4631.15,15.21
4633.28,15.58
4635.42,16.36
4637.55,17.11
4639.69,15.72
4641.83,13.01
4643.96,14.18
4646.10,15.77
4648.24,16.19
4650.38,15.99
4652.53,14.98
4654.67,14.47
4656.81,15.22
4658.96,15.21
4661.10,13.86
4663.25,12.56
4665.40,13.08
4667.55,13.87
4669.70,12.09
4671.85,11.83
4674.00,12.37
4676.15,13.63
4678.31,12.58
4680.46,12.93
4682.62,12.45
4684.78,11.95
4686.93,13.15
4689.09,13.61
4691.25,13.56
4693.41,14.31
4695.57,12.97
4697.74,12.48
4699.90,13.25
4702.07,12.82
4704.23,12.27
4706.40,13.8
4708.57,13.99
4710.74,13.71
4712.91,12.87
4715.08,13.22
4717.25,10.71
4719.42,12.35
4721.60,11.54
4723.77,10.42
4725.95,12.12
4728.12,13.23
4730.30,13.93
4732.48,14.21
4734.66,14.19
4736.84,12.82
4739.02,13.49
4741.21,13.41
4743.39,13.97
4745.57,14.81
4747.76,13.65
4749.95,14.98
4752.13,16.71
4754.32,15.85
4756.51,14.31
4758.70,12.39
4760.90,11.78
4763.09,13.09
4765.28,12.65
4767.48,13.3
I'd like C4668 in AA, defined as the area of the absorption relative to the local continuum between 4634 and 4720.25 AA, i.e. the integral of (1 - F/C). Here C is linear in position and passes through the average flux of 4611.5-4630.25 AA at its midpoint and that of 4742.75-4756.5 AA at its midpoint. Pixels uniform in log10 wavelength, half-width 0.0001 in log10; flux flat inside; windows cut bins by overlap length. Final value 9.3 AA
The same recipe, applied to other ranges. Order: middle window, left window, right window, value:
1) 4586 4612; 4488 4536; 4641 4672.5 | -3.7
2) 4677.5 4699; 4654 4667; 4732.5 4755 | 1.7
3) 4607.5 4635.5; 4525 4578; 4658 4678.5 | -2.8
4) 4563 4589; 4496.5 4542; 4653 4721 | -2.3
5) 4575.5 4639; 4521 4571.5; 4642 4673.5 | -4.6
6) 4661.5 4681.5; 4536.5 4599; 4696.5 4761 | 2.3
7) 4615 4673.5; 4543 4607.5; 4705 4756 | 1.9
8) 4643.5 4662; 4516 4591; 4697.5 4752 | -0.8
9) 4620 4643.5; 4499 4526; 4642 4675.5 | -0.8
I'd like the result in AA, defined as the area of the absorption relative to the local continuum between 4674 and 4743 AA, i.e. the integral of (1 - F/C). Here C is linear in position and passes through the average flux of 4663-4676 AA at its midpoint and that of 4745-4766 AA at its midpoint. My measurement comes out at 1.7 AA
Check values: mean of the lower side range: 12.7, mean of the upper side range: 14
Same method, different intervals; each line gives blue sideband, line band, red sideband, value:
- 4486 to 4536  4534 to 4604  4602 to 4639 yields -2.80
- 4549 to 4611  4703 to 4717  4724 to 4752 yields 1.09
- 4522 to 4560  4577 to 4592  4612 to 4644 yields -0.42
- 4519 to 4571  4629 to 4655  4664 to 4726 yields -2.42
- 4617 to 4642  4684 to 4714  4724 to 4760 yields 2.48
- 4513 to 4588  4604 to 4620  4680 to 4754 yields -2.10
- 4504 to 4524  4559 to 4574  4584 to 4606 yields -0.36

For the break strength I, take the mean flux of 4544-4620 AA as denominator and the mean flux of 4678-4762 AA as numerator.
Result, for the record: 0.79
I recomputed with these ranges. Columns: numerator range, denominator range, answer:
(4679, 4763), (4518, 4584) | 0.81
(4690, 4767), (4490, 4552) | 0.83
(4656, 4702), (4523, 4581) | 0.80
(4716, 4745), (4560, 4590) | 0.78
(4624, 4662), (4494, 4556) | 0.92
